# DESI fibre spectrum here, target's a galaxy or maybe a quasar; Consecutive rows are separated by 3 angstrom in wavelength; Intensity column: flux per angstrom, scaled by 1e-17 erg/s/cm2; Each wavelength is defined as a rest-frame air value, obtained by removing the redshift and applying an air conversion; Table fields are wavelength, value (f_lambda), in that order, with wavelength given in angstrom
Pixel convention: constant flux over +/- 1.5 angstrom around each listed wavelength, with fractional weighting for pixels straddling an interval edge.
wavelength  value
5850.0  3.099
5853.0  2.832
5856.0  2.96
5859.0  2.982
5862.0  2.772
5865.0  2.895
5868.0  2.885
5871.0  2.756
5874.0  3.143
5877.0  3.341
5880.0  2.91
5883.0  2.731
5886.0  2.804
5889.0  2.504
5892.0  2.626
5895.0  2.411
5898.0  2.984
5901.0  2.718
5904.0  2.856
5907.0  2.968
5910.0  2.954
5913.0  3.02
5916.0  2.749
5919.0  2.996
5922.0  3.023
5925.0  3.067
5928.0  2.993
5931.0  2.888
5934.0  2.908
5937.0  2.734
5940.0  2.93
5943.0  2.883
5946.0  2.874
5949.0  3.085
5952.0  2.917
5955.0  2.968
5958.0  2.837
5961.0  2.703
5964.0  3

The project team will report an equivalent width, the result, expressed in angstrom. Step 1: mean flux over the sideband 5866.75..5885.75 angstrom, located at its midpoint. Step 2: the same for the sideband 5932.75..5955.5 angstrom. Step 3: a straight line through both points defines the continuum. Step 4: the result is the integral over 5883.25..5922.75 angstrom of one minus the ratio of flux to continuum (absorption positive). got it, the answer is 1.7 angstrom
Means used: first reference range 2.95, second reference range 2.91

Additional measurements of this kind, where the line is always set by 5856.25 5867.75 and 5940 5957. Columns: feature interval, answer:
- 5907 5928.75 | -0.4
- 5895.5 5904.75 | 0.3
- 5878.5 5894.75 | 1.2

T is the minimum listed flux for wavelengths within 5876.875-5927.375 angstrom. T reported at 2.411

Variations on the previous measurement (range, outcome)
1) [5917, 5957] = 2.734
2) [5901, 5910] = 2.718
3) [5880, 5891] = 2.504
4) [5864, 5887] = 2.731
